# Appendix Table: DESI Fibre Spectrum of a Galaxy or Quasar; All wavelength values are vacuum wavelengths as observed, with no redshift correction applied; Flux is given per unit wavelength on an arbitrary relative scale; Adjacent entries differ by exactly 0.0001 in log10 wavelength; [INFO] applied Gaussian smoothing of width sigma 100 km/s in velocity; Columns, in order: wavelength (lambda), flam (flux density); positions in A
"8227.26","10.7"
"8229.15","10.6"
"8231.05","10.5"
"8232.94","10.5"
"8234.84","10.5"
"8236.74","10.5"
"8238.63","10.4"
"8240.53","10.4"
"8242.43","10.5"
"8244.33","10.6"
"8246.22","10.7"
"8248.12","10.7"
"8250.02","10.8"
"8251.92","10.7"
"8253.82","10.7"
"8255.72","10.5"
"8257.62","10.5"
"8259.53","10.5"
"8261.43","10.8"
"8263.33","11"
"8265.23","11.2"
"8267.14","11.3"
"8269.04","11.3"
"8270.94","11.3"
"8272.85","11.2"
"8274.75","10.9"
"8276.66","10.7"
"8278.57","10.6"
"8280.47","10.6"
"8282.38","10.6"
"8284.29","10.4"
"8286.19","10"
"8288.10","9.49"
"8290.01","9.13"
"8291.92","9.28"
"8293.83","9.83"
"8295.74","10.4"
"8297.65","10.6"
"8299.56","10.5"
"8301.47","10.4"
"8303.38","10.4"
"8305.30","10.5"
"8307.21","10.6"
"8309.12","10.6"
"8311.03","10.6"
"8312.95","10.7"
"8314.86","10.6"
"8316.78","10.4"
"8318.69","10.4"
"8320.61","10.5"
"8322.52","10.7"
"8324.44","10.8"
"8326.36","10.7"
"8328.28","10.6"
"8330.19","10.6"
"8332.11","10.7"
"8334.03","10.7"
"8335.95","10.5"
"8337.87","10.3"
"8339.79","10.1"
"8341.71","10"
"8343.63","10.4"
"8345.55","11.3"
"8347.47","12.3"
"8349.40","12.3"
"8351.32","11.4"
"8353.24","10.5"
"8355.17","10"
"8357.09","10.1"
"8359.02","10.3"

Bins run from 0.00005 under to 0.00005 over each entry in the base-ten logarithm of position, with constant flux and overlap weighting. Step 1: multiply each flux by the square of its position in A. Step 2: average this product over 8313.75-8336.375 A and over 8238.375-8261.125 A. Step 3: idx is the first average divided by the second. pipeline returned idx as 1.0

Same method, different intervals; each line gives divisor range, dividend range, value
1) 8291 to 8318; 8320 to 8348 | 1.03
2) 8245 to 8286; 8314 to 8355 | 1.01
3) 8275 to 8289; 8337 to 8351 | 1.07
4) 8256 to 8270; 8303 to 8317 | 0.98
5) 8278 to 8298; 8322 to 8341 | 1.06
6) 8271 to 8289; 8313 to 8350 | 1.03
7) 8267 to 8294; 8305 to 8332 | 1.03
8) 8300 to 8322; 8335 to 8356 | 1.04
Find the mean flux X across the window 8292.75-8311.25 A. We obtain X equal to 10.4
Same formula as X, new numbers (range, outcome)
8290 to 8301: 10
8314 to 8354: 10.8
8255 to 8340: 10.5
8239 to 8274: 10.8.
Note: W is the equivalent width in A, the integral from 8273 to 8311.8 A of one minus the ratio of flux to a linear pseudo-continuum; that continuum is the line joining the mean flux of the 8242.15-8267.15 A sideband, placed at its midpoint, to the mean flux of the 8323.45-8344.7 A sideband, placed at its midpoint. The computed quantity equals 1.09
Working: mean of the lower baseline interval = 10.7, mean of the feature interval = 10.3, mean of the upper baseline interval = 10.5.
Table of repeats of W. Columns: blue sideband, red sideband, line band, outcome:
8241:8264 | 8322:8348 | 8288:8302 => 0.9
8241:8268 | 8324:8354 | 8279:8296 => 1.3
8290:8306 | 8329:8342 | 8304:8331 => -0.7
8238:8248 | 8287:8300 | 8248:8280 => -1.9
